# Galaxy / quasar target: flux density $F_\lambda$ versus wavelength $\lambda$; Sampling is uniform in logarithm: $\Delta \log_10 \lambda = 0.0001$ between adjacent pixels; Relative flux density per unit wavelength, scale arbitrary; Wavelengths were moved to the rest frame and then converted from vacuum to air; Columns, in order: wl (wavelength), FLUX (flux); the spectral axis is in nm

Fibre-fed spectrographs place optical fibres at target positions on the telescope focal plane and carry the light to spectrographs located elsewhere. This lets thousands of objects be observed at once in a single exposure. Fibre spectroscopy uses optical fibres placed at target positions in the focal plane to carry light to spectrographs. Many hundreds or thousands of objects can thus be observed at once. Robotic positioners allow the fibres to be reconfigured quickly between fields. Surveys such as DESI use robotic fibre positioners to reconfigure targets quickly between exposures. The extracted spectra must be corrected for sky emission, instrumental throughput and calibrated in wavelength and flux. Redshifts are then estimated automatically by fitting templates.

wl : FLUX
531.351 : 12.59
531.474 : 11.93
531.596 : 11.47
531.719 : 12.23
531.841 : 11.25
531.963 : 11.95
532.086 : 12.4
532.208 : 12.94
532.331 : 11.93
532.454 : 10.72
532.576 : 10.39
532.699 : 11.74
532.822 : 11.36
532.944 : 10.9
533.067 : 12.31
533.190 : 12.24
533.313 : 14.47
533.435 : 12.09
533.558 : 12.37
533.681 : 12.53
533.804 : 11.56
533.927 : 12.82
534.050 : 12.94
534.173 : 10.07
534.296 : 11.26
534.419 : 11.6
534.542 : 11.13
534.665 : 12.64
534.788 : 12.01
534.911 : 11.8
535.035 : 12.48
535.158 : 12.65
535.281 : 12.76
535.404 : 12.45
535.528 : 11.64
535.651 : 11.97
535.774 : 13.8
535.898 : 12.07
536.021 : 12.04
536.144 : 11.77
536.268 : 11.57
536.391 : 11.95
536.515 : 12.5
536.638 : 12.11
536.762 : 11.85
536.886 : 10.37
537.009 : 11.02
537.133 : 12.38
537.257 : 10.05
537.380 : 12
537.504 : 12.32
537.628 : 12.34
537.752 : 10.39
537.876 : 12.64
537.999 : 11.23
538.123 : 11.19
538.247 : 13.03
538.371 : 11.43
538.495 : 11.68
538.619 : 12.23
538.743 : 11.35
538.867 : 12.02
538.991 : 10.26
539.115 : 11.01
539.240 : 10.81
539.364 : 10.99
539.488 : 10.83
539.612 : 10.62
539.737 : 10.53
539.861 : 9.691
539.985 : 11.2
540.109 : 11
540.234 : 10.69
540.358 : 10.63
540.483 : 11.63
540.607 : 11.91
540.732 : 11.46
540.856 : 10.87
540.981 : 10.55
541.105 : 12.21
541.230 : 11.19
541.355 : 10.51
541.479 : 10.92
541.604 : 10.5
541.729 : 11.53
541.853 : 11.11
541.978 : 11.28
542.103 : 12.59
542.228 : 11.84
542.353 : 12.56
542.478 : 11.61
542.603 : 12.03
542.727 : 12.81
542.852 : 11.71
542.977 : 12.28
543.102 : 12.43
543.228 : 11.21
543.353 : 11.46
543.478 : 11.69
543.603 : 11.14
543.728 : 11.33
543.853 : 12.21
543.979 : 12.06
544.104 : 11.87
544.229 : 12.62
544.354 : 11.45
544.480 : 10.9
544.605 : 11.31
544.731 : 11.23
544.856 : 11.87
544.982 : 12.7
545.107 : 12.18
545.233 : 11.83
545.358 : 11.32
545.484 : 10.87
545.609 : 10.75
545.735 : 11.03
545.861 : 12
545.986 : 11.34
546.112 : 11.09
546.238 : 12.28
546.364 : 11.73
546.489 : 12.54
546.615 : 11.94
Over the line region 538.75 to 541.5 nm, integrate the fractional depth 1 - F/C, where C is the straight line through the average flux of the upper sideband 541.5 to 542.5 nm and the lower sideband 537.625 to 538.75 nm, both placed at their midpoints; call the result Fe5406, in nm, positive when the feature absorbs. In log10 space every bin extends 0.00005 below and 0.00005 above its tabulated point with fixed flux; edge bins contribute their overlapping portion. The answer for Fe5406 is 0.16 nm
